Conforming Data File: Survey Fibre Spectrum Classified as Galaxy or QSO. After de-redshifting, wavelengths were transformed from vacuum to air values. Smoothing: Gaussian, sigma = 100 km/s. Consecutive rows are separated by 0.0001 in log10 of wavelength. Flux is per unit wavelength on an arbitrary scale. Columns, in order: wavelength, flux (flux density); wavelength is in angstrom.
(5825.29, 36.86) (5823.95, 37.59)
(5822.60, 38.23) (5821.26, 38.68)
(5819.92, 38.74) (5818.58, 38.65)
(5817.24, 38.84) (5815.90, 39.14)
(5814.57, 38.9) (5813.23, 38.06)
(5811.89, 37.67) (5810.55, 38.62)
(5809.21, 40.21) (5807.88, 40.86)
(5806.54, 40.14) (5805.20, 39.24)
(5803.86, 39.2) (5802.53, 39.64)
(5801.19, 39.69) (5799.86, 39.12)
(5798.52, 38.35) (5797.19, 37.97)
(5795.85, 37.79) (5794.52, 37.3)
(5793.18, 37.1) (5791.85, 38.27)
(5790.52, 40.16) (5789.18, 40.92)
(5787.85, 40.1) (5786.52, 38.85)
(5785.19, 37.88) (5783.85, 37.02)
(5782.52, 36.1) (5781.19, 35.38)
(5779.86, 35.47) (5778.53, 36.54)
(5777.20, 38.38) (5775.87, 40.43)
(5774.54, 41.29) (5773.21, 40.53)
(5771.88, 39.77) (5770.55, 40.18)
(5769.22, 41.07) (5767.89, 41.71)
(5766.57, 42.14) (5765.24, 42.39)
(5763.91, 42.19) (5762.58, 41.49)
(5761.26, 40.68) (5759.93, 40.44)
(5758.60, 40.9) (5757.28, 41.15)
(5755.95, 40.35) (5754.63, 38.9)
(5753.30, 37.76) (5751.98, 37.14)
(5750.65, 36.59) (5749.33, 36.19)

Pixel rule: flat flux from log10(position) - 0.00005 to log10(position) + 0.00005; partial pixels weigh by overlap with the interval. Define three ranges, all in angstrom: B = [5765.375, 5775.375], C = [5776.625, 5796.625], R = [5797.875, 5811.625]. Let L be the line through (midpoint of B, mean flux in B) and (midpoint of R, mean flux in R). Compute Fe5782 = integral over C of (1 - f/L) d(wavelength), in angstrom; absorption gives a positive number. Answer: 1.2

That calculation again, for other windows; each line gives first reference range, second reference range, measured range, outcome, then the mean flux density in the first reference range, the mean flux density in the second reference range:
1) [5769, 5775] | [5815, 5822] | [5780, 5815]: 0.9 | 40.5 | 38.9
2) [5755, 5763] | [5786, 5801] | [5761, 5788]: 0.3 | 40.8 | 38.8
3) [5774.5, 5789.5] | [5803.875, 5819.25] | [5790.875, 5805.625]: 0.0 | 38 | 39.1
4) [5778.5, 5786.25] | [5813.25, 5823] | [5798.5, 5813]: -0.5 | 36.5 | 38.7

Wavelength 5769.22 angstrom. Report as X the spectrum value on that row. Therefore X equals 41.07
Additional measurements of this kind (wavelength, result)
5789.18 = 40.92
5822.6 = 38.23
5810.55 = 38.62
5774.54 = 41.29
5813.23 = 38.06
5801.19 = 39.69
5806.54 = 40.14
